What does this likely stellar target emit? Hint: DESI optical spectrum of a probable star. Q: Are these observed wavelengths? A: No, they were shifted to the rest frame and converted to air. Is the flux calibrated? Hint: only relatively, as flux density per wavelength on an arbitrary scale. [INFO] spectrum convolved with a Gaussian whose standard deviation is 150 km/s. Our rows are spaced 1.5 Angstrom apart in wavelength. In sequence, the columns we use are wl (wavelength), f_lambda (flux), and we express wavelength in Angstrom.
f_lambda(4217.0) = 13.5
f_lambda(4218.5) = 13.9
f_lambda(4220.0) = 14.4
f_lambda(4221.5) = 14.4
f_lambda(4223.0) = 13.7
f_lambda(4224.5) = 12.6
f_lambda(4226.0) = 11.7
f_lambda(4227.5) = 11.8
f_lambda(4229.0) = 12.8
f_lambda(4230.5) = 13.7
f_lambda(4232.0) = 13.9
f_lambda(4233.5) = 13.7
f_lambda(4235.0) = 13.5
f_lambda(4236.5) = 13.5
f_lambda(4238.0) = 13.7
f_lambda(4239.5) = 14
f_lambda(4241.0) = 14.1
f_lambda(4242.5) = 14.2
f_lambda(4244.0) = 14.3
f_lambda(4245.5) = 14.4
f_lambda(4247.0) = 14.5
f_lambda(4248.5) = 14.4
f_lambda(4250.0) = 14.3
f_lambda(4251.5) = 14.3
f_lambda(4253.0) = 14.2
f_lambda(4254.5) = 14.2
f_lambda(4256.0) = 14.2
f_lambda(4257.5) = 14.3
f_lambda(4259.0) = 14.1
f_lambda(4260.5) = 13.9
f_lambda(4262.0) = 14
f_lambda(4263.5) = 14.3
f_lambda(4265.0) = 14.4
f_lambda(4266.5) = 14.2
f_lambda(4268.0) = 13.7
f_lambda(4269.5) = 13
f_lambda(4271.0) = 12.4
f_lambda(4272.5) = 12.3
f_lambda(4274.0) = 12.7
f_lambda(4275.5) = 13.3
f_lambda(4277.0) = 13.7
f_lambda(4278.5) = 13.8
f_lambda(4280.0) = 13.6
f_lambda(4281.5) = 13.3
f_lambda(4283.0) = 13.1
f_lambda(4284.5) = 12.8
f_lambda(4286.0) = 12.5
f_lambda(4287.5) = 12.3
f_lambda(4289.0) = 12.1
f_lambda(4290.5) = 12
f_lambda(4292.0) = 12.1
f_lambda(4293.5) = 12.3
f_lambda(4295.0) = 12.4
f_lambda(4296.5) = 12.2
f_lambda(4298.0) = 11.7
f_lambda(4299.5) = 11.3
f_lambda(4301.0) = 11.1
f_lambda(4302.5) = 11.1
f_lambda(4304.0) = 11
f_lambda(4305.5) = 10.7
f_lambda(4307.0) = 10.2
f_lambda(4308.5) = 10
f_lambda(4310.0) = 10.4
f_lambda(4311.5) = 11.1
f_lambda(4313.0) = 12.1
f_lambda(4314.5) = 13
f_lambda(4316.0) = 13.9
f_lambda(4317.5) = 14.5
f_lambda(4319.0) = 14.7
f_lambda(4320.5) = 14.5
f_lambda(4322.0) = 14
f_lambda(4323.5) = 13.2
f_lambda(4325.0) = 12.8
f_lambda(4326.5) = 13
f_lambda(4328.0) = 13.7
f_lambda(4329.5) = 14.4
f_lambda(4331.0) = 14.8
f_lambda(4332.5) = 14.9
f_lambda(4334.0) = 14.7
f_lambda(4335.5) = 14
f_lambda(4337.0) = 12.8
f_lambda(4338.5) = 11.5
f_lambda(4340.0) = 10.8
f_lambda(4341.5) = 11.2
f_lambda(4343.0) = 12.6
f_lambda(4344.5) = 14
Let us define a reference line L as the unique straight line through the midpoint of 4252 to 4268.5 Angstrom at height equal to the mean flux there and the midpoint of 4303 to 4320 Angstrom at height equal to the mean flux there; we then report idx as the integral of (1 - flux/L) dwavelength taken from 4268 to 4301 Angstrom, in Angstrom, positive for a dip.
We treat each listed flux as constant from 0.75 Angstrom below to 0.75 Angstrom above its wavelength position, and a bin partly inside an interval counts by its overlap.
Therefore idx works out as 1.32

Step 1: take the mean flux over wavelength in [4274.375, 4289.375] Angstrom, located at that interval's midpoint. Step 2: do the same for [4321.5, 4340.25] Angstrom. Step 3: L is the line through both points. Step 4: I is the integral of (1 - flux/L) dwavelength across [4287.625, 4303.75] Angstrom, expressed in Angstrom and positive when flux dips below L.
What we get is 1.7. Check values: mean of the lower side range 13.1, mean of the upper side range 13.5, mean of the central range 11.8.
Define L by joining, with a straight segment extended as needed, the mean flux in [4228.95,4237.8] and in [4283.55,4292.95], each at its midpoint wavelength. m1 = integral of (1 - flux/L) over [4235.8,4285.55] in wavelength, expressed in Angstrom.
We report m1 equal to -3.2 Angstrom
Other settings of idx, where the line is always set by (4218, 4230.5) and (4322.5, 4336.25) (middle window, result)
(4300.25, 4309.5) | 2.1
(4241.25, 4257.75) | -1.1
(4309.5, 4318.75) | 0.8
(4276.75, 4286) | 0.2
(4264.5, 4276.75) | 0.2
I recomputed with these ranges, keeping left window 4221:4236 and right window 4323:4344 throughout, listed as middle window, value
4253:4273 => -1.0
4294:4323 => 2.3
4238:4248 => -0.8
